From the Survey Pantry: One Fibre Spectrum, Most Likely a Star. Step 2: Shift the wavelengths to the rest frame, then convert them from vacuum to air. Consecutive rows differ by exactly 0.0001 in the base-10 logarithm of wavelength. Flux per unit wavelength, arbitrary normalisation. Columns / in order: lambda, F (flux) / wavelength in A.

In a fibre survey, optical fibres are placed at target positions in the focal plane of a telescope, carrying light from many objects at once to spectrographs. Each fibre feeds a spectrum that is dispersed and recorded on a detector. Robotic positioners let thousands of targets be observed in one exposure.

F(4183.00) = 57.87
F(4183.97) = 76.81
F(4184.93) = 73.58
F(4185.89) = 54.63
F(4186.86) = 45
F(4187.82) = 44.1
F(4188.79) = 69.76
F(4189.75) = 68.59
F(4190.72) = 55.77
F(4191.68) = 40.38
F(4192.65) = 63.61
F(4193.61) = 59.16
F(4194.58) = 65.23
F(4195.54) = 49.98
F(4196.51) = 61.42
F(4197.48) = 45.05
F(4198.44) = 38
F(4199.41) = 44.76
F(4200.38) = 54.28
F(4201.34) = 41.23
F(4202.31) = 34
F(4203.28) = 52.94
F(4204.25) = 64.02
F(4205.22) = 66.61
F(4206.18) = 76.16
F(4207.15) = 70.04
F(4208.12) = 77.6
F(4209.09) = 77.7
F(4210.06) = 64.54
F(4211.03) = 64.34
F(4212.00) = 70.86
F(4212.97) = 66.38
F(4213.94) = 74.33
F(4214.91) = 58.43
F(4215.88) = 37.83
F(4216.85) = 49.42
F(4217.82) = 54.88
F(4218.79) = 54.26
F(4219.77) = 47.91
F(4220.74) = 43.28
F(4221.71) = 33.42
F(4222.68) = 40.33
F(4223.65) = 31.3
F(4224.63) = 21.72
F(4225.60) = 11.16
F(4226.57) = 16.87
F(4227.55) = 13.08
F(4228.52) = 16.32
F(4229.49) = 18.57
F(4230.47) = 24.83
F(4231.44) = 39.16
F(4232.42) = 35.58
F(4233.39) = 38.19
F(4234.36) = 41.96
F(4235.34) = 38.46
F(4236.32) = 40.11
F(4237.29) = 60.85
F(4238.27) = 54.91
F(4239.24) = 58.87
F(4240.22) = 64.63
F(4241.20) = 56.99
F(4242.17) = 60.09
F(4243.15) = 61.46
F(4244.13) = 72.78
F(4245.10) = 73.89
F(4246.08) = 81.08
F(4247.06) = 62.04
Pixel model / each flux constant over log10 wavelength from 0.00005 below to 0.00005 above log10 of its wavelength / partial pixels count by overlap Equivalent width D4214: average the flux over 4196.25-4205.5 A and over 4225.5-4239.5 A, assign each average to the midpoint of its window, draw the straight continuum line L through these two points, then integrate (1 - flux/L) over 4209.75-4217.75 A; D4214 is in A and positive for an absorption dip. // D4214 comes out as -3.13 A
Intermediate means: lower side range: 49.6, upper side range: 34.2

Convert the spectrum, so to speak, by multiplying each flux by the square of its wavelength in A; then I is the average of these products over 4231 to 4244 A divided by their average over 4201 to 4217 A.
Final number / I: 0.83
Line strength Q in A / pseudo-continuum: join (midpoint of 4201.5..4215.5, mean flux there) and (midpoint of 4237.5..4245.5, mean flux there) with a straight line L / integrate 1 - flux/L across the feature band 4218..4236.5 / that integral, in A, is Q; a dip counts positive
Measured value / 9.2 A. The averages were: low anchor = 64.8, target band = 32.2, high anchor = 62.8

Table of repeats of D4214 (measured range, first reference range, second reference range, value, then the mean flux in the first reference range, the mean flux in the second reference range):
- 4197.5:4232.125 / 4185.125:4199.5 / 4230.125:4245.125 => 3.8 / 54.3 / 51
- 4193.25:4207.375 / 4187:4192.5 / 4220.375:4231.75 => -2.5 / 55.5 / 25.4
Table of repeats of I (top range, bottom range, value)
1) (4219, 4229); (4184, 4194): 0.49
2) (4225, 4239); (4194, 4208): 0.60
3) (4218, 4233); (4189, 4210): 0.53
